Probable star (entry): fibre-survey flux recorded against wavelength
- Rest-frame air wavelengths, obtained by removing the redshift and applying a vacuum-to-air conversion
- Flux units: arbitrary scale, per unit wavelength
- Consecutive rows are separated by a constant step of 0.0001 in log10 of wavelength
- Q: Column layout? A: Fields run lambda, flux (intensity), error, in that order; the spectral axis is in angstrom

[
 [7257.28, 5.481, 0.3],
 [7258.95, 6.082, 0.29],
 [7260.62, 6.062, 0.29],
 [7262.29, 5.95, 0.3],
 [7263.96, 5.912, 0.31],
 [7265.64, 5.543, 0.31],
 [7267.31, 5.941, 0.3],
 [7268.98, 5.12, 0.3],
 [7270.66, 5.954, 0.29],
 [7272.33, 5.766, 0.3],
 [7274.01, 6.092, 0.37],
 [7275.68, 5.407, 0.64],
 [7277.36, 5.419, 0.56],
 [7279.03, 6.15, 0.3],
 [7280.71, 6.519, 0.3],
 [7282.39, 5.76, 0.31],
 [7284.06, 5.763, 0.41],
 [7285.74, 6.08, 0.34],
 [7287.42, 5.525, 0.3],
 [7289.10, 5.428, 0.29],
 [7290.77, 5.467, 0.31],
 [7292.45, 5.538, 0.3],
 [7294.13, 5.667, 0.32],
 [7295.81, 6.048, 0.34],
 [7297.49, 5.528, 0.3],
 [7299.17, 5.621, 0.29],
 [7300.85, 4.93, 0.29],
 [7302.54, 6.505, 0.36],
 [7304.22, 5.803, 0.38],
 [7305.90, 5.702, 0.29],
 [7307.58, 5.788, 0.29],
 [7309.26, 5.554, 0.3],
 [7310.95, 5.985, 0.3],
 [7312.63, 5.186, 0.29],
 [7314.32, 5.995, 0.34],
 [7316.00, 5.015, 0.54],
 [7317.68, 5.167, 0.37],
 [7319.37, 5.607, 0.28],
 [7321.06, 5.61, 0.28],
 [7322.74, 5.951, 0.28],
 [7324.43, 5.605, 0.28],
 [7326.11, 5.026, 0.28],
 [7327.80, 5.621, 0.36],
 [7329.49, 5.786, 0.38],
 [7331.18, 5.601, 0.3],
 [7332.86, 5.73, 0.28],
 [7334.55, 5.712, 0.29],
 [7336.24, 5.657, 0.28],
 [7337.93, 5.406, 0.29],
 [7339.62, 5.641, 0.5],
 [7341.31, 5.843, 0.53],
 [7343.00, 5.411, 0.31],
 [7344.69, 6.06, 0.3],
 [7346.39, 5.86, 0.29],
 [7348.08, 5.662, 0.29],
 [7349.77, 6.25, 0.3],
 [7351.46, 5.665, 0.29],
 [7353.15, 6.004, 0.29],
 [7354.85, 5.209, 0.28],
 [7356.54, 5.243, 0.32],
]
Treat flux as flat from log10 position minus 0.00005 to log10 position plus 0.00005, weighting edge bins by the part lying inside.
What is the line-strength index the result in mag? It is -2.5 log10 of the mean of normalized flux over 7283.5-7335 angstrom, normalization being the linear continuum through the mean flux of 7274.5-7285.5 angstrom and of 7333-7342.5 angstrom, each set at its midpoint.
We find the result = 0.02 mag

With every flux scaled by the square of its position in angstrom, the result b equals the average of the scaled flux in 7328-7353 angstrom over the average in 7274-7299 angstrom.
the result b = 1.0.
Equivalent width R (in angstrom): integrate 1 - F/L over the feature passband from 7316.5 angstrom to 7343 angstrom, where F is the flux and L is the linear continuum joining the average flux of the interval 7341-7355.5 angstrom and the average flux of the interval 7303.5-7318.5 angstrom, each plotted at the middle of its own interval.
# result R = 0.4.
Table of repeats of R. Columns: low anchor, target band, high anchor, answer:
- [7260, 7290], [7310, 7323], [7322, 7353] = 0.4 angstrom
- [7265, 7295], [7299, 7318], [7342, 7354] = 0.5 angstrom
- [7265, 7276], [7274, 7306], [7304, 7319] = -0.6 angstrom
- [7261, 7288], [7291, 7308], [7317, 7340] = 0.0 angstrom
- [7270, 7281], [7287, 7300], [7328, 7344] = 0.4 angstrom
